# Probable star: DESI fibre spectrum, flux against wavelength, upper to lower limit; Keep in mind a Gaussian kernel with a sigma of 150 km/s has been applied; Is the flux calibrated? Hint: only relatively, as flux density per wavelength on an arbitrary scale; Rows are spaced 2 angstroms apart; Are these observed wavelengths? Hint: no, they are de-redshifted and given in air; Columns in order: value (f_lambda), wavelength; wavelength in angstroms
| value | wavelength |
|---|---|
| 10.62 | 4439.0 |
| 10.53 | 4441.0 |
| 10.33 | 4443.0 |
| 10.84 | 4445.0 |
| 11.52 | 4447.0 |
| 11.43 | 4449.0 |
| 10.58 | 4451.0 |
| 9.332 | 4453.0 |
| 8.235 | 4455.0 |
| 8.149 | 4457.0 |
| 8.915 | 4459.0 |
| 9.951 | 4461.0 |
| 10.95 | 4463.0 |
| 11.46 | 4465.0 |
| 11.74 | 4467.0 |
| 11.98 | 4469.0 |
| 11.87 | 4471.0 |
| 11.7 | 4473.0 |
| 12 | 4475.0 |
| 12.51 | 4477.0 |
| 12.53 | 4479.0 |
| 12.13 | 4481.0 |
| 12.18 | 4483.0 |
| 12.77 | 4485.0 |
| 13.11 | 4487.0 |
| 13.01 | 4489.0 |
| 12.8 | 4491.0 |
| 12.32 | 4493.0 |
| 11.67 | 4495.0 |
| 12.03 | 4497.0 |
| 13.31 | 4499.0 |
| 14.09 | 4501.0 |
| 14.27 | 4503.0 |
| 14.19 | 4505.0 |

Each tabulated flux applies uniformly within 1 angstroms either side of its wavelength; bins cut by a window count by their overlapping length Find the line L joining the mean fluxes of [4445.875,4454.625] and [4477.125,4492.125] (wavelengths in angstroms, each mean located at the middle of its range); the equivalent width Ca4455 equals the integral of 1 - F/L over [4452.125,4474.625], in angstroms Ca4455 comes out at 1.9 angstroms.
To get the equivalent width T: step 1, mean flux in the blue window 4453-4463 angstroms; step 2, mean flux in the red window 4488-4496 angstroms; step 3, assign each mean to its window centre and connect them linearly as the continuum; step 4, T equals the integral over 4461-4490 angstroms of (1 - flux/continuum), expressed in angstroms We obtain -3.4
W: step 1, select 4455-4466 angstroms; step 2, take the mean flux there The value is 9.74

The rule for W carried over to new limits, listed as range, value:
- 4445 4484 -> 11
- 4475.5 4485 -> 12.4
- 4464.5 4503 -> 12.4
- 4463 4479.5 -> 11.9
